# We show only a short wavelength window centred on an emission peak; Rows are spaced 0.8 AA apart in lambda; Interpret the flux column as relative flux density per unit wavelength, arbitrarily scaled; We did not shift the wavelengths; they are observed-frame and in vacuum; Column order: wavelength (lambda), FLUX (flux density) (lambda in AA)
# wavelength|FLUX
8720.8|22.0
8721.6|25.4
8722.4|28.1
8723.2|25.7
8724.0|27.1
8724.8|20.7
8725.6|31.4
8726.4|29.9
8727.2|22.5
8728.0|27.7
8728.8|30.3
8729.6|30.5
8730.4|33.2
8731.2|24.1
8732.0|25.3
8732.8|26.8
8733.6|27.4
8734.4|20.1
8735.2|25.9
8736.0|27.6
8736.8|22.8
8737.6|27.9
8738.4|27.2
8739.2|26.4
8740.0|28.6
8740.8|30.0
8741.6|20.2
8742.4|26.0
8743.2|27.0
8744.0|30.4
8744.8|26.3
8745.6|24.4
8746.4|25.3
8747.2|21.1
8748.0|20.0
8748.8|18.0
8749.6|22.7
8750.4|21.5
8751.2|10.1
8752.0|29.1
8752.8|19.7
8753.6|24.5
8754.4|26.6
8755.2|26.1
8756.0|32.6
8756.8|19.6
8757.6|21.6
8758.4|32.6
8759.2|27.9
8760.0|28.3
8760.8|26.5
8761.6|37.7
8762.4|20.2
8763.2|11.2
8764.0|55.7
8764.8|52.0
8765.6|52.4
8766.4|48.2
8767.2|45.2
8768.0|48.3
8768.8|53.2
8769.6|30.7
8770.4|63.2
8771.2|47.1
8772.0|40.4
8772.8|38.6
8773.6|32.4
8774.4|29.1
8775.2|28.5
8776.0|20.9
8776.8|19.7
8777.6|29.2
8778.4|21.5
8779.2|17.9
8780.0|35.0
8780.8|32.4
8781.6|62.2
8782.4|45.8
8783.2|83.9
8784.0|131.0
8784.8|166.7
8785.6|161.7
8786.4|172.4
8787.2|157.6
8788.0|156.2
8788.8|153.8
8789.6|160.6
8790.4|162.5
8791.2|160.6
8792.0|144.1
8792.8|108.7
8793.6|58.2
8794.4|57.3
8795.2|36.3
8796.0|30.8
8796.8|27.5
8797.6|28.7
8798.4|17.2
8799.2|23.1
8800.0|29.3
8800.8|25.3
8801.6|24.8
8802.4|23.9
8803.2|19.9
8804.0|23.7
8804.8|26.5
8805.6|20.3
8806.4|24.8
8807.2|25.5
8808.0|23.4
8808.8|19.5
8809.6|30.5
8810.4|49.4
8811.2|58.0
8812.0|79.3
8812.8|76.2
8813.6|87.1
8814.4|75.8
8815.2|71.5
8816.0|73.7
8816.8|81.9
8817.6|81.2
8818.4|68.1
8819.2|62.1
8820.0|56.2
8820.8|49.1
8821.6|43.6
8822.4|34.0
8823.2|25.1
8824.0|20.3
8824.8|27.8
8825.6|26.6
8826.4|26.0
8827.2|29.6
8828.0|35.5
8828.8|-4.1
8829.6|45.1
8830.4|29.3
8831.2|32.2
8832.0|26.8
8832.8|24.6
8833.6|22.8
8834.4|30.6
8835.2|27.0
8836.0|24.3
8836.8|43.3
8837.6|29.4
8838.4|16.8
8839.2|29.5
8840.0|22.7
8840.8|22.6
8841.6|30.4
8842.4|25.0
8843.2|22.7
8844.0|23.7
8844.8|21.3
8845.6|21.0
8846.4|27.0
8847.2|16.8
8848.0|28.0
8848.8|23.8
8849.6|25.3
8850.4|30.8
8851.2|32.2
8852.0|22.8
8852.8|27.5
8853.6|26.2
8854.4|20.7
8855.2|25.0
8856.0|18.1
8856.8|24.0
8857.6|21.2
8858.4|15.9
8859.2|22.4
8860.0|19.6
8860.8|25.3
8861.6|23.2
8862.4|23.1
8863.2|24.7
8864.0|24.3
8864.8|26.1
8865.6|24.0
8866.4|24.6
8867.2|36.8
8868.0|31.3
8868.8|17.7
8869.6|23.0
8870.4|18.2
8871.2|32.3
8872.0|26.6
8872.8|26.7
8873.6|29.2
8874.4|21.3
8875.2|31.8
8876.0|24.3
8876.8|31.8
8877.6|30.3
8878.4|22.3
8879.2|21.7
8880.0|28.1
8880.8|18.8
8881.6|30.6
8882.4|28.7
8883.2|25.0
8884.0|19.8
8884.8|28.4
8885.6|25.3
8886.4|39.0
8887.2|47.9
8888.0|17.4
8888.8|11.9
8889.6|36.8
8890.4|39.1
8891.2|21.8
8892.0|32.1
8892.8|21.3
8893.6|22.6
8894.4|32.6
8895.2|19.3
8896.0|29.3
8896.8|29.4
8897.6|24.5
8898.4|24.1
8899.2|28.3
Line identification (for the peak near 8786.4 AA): Halpha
